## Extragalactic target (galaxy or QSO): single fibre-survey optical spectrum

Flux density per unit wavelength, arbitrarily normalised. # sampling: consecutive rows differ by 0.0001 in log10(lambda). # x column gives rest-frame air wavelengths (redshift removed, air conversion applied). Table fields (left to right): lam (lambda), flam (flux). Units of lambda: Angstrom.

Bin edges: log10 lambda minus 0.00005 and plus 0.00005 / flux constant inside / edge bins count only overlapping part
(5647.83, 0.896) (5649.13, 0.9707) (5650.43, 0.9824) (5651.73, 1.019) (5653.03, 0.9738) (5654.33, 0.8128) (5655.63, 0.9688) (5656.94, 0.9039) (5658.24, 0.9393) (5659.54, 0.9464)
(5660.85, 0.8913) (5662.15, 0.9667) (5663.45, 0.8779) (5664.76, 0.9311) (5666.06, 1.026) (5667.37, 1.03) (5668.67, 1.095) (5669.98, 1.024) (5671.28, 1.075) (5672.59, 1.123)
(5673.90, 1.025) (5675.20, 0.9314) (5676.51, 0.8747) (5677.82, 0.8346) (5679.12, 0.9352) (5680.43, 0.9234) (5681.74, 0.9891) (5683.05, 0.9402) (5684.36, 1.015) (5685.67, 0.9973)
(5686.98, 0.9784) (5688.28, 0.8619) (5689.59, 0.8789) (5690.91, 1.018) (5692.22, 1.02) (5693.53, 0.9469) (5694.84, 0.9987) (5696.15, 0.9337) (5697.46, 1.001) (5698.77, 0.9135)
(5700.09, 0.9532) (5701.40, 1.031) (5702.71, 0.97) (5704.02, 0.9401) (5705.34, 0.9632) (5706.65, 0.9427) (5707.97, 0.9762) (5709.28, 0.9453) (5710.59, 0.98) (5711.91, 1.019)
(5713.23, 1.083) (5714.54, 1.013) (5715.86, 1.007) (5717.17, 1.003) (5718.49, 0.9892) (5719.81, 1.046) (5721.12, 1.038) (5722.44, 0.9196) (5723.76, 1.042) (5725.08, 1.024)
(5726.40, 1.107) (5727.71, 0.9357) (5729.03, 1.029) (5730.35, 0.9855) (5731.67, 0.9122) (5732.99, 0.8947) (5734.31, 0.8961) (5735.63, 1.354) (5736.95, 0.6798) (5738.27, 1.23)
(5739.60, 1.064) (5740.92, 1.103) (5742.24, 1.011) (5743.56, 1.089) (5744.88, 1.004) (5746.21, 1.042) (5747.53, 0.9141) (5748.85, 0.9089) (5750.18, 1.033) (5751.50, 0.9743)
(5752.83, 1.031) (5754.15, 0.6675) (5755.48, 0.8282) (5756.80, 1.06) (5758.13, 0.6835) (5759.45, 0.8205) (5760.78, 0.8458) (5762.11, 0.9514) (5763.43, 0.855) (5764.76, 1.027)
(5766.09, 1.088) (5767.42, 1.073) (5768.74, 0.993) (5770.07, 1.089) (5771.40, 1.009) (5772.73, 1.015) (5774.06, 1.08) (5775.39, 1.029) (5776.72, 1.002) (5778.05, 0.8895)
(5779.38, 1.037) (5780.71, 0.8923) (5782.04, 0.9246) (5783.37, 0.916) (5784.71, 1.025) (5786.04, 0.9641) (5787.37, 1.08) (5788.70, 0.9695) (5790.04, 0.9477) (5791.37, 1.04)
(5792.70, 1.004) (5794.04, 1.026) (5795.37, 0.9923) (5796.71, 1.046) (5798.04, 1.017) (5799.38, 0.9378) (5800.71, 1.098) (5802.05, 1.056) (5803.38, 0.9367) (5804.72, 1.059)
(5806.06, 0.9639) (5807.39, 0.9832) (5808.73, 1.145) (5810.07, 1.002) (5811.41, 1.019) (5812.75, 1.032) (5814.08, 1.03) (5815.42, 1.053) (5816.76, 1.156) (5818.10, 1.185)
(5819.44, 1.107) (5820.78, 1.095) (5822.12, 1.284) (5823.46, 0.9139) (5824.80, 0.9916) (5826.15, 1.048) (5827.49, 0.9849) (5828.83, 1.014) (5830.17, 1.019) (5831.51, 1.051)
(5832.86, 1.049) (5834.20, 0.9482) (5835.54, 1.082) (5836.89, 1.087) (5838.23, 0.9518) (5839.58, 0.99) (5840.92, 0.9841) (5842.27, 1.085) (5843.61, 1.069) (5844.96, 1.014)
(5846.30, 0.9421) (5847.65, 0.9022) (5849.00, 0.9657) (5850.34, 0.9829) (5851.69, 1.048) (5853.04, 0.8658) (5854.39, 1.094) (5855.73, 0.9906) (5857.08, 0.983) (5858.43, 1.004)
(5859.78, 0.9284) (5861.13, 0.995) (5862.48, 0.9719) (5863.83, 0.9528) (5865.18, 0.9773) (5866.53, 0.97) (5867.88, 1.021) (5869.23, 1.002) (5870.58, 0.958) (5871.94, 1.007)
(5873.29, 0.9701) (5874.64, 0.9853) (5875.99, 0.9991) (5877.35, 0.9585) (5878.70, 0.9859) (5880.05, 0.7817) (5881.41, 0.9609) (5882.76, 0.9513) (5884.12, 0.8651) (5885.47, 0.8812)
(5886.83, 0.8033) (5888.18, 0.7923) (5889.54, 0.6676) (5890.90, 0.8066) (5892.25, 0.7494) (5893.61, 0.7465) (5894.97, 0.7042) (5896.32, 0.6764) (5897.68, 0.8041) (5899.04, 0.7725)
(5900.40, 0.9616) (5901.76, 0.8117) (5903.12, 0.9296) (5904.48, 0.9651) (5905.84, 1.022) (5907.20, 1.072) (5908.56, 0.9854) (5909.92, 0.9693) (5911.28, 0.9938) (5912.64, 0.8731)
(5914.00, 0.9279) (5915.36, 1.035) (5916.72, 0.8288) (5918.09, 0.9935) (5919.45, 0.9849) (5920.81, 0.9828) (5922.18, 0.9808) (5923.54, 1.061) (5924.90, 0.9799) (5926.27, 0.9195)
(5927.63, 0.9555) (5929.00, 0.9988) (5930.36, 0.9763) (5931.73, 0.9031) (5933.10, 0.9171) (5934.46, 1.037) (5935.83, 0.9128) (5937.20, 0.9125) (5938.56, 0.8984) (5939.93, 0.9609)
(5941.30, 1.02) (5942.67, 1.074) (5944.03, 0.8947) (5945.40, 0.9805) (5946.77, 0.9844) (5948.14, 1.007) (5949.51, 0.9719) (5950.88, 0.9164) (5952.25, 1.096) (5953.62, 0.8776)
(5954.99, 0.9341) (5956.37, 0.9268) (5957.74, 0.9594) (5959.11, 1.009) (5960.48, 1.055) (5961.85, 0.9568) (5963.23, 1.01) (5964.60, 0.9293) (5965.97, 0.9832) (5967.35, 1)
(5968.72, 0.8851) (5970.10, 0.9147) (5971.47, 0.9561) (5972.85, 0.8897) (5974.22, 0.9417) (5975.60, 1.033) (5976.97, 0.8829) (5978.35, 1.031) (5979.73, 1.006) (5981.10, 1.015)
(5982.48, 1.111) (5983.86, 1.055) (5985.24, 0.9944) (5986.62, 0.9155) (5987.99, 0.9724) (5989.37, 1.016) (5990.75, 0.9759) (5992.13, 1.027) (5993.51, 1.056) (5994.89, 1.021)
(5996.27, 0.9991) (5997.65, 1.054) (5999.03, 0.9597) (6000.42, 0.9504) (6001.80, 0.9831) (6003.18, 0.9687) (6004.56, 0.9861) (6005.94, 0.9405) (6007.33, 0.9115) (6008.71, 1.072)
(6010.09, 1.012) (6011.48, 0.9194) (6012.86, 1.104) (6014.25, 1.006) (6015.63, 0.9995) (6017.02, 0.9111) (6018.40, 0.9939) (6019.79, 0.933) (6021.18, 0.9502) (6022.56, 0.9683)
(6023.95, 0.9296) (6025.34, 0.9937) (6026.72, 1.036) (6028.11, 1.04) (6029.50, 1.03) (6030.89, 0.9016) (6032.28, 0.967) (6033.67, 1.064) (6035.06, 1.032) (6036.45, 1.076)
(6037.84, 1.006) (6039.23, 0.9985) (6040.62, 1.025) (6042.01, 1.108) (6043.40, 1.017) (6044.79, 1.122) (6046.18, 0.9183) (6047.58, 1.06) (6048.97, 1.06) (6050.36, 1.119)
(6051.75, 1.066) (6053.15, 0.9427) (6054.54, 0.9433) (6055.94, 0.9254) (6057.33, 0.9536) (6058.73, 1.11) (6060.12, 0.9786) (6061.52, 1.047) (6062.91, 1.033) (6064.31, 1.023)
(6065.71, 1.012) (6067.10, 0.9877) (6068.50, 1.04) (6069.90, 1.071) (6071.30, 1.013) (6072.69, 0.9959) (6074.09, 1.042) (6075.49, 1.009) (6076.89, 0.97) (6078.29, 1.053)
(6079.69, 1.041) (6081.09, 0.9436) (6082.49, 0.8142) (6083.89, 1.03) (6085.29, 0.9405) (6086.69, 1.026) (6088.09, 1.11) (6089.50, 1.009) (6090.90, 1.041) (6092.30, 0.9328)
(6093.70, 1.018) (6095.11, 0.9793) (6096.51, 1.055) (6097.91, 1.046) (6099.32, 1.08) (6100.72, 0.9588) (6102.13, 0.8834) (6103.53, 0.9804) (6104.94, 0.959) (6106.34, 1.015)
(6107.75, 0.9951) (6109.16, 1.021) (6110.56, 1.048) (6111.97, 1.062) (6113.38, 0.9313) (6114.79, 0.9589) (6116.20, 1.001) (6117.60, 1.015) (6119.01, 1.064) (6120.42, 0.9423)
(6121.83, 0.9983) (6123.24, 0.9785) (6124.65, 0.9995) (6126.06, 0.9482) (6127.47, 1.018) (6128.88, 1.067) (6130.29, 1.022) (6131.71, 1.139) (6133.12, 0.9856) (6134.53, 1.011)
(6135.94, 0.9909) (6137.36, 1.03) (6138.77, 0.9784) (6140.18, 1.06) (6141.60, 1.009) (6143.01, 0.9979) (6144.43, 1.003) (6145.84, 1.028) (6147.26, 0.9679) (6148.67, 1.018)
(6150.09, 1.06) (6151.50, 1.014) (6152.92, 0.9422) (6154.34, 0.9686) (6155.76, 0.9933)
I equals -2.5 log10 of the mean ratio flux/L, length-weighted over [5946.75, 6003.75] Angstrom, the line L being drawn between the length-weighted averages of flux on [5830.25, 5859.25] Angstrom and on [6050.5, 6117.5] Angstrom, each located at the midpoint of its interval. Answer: 0.02 mag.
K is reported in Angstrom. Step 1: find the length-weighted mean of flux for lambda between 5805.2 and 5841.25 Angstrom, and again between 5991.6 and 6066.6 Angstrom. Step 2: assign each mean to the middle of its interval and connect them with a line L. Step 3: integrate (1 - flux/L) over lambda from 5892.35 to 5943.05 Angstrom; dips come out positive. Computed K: 4.7 Angstrom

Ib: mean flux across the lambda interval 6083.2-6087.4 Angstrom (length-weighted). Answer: 1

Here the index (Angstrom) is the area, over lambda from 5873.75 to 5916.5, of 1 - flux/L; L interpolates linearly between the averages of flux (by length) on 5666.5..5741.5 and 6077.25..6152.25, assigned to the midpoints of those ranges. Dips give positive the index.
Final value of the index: 4.8 Angstrom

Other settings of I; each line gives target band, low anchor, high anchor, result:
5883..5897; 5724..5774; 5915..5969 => 0.25 mag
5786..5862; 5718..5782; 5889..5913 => -0.11 mag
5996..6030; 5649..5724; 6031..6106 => 0.02 mag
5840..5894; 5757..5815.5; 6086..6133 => 0.06 mag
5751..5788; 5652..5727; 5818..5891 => 0.02 mag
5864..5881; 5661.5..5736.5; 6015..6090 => 0.03 mag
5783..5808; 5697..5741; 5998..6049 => -0.01 mag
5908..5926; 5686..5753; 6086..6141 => 0.04 mag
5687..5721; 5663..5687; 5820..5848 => 0.01 mag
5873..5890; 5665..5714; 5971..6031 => 0.11 mag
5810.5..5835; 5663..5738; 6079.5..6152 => -0.07 mag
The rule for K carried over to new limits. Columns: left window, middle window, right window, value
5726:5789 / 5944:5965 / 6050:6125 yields 0.5 Angstrom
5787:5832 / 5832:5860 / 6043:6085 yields 0.9 Angstrom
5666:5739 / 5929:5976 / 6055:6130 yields 1.6 Angstrom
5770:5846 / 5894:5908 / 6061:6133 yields 2.0 Angstrom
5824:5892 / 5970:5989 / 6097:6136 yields 0.0 Angstrom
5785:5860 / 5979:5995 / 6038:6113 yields 0.0 Angstrom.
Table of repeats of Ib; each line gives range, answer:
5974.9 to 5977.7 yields 0.958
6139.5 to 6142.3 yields 1.03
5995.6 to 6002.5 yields 0.989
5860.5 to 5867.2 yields 0.973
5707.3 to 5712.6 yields 0.979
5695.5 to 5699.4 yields 0.951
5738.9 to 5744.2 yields 1.07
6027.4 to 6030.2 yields 1.03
